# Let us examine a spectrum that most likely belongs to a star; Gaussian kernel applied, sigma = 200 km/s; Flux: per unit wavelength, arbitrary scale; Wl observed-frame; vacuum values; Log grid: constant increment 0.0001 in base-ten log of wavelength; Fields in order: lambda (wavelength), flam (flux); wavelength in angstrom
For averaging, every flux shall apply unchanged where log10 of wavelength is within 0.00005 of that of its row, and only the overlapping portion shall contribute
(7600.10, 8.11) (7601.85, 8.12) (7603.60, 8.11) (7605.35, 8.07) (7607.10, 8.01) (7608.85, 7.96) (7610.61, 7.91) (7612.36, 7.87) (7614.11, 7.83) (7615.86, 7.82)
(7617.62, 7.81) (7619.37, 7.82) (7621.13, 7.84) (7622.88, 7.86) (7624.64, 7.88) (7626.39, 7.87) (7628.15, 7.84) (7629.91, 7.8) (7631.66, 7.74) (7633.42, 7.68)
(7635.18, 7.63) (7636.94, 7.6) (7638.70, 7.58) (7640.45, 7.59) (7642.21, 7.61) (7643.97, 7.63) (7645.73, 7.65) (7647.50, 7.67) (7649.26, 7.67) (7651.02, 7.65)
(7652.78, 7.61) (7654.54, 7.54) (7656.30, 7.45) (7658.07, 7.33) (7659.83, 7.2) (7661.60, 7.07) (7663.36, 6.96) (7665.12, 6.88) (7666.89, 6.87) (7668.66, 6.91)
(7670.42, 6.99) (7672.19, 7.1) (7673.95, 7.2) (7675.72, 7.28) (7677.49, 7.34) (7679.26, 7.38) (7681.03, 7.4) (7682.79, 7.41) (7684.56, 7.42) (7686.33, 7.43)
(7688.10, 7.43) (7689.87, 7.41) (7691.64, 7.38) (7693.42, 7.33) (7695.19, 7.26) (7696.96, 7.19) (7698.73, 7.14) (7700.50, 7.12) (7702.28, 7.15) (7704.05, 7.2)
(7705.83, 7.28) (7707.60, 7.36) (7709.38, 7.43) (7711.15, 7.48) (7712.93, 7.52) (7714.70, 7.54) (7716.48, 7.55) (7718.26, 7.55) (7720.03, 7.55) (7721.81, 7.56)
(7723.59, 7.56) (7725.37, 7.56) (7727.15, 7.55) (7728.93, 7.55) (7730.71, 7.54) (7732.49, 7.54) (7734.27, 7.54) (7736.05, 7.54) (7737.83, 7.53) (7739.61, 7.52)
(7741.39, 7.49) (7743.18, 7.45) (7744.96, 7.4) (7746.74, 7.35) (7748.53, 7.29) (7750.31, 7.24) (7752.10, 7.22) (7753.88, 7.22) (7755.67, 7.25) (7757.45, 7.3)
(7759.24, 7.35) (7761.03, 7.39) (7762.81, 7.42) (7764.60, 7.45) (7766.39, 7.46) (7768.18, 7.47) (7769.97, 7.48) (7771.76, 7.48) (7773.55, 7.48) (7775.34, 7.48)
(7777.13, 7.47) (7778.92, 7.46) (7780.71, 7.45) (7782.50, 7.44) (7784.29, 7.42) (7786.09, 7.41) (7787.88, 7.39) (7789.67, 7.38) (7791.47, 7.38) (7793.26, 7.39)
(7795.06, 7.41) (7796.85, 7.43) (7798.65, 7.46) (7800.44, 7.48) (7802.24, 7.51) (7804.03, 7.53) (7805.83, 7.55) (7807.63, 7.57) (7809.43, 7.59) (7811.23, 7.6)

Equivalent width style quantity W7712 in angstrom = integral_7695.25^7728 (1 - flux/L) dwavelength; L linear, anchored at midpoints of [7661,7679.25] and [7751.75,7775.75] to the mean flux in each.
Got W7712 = -0.84 angstrom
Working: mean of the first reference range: 7.08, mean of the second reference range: 7.39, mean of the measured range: 7.4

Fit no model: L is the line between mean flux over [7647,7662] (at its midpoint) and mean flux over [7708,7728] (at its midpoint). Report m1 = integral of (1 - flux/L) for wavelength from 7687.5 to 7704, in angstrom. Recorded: 0.5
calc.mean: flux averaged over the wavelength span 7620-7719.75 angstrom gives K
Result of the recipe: 7.43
